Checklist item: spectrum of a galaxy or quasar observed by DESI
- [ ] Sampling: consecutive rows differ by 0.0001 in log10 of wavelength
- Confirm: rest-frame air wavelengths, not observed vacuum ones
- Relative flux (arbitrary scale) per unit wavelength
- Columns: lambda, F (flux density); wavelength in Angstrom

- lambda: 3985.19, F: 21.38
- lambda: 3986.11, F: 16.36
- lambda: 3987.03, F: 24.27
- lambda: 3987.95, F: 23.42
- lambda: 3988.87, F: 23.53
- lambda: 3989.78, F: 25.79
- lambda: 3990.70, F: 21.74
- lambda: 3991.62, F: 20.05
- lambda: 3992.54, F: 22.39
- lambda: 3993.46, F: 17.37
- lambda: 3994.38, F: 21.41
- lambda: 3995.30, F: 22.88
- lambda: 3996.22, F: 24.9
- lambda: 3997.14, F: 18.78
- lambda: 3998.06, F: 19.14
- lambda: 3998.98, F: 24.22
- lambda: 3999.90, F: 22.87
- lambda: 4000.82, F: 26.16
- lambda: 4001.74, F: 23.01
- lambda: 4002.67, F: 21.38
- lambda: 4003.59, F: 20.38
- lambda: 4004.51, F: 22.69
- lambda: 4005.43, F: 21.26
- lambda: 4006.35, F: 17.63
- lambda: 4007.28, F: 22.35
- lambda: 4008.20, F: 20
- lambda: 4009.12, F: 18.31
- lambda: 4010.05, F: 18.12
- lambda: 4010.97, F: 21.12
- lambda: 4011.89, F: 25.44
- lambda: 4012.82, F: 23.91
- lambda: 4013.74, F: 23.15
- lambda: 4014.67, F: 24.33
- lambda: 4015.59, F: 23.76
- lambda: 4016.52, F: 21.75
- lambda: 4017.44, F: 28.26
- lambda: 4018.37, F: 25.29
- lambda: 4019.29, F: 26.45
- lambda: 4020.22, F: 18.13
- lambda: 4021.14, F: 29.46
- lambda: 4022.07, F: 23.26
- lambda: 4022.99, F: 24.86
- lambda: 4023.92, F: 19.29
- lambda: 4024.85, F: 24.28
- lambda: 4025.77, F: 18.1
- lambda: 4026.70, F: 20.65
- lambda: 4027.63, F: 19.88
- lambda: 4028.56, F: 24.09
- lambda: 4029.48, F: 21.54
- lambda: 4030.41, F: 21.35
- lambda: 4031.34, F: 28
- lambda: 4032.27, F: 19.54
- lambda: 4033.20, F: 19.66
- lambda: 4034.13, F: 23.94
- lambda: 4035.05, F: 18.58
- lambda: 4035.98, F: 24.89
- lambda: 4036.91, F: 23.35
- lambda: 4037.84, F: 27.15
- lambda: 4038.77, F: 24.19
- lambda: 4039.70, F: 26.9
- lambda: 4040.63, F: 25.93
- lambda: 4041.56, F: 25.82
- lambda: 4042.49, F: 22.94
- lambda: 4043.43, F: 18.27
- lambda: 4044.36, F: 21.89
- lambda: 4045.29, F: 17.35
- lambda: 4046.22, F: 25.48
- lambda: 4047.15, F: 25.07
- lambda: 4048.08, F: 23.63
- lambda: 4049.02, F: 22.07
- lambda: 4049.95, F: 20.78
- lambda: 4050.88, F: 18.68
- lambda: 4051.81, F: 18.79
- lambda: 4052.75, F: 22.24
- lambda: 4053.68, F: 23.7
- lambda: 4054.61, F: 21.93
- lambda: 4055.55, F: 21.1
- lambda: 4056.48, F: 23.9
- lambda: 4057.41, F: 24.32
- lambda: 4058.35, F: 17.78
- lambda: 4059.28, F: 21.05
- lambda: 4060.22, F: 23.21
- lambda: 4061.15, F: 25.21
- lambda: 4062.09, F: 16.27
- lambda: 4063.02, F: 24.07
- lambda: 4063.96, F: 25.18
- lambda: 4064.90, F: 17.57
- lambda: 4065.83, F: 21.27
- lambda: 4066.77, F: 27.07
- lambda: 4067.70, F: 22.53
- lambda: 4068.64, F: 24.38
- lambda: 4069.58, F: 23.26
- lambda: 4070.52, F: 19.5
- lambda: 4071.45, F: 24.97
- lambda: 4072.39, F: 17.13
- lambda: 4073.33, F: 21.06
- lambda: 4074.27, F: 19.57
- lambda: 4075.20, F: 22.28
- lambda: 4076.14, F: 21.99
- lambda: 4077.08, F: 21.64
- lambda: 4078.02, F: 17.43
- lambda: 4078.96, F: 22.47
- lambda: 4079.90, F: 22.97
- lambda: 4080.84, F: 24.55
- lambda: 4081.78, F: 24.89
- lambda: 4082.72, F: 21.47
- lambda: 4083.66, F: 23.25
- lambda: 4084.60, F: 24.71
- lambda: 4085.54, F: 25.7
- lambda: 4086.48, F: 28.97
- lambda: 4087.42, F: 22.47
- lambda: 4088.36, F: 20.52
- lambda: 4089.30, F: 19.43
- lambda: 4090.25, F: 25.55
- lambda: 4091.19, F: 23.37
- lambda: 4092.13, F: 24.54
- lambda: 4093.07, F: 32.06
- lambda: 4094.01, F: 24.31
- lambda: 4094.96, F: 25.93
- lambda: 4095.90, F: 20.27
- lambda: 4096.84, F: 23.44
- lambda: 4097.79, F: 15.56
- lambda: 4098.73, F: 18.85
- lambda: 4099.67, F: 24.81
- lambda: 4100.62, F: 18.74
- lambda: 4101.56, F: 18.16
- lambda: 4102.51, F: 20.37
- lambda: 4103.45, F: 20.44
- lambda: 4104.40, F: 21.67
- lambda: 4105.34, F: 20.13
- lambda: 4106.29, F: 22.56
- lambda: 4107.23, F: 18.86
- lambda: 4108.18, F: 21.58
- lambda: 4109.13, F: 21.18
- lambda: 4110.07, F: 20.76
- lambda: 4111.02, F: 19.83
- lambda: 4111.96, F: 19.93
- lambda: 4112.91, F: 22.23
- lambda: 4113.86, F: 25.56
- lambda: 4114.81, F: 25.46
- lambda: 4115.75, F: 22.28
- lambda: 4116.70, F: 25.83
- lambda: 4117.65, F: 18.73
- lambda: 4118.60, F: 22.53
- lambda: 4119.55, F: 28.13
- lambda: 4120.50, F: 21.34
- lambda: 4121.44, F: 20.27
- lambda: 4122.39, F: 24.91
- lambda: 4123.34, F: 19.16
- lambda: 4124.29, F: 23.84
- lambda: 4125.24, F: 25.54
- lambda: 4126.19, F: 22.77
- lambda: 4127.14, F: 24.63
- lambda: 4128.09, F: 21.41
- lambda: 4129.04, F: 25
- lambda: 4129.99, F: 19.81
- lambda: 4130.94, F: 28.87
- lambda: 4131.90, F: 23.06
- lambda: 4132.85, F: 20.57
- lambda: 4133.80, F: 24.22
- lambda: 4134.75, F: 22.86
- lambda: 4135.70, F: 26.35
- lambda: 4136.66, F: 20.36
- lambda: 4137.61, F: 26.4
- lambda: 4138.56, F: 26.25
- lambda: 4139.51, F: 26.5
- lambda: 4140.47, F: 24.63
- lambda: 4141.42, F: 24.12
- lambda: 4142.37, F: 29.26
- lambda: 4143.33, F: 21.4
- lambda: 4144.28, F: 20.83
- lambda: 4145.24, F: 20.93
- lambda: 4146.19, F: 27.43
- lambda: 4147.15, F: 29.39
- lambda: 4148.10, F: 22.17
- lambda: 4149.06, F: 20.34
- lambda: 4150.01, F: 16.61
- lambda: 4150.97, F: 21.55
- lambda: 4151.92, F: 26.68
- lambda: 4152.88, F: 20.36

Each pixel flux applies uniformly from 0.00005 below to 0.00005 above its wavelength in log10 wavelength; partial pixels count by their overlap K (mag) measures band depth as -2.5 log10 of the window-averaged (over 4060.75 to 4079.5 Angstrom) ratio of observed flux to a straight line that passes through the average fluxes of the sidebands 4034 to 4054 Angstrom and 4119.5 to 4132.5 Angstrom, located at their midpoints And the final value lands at 0.06 mag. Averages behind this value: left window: 22.8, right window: 23.3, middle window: 21.7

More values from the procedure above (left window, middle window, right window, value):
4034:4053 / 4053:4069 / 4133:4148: 0.03 mag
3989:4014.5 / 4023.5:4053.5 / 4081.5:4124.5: -0.02 mag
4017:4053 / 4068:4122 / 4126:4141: 0.06 mag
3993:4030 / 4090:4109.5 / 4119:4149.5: 0.07 mag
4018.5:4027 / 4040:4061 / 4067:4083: 0.01 mag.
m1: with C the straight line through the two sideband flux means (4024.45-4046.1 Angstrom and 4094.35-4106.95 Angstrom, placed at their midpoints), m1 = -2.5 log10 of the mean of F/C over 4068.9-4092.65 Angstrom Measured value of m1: -0.06 mag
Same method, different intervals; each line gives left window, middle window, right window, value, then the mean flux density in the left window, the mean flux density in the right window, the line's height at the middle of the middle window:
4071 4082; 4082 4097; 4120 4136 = -0.10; 21.7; 23.2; 22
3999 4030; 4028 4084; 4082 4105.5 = 0.01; 22.5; 22.6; 22.6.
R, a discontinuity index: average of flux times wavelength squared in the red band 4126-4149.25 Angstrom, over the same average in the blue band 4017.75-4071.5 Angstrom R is 1.1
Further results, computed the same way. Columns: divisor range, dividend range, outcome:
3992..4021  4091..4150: 1.09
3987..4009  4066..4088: 1.08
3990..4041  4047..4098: 1.03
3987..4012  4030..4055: 1.07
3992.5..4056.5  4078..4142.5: 1.07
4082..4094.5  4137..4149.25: 1.04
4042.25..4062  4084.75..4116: 1.05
